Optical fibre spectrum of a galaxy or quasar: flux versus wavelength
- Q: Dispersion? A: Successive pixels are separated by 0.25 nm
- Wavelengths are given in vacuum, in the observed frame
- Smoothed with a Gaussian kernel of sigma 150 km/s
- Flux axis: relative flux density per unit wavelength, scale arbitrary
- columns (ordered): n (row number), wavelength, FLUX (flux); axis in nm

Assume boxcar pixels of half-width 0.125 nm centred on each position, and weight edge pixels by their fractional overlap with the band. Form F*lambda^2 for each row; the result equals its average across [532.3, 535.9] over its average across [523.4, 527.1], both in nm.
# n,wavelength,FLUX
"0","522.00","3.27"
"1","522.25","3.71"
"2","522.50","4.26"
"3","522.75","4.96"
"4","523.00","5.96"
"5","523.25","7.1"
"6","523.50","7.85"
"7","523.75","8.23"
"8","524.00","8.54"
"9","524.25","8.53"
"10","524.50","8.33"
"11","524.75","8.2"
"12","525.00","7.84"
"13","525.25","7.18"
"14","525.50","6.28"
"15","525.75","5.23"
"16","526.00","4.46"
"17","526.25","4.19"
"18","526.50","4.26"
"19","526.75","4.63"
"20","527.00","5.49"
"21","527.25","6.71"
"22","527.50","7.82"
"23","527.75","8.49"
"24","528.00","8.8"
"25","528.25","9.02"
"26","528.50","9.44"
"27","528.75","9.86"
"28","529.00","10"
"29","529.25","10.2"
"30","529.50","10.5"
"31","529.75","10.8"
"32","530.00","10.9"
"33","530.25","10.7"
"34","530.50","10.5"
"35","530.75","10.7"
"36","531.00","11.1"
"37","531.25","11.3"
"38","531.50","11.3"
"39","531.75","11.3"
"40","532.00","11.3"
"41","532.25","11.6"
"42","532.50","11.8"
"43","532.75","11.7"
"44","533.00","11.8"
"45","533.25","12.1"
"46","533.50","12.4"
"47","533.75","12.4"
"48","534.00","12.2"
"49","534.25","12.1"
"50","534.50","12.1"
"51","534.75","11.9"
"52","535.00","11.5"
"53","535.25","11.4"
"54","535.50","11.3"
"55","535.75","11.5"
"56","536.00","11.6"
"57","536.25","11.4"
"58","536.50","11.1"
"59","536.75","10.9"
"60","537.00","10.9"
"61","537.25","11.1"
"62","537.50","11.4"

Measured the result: 1.86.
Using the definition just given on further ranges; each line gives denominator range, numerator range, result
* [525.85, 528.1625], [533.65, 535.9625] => 1.98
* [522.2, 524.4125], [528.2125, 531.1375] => 1.58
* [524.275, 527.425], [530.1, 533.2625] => 1.87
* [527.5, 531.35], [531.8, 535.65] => 1.19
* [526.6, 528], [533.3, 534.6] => 1.85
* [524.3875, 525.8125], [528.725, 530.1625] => 1.46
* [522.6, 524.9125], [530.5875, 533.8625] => 1.60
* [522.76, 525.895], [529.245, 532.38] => 1.53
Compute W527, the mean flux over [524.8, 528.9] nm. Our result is 6.9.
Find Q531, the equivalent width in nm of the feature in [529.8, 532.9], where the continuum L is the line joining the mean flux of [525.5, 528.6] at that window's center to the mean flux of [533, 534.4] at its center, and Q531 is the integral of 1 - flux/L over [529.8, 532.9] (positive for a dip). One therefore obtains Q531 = -0.31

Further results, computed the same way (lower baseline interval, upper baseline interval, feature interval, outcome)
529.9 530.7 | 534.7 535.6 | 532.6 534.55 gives -0.149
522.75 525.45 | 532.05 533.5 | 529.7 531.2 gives -0.016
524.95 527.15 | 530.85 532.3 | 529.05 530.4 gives -0.183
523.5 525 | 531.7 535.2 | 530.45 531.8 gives -0.010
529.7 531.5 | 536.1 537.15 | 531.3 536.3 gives -0.336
